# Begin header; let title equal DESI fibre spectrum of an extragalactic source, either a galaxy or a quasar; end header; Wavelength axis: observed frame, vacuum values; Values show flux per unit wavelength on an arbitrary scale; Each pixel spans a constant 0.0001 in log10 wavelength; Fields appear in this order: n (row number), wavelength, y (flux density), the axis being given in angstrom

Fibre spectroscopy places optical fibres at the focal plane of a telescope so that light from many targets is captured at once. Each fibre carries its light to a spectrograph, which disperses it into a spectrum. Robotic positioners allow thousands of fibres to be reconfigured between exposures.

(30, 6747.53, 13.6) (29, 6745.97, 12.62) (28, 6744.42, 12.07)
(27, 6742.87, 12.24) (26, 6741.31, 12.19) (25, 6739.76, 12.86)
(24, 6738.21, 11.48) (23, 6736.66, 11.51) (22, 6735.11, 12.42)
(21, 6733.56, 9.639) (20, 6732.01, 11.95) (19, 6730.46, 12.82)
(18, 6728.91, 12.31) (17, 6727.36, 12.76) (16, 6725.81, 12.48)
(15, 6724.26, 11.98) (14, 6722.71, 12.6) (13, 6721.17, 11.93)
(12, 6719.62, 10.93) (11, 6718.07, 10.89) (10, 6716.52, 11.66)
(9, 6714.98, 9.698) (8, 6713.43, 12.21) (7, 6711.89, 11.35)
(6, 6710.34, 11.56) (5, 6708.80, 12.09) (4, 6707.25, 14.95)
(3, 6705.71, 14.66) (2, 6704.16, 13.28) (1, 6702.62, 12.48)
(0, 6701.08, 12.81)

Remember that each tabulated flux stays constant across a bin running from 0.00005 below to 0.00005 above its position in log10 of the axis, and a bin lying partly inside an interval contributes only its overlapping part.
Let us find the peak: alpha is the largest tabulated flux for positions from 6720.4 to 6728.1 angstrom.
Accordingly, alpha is 12.76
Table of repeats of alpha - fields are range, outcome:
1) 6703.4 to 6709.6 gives 14.95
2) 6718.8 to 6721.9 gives 11.93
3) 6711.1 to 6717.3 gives 12.21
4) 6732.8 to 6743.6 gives 12.86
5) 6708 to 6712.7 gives 12.09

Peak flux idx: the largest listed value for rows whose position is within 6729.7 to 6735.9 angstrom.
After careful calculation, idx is 12.82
